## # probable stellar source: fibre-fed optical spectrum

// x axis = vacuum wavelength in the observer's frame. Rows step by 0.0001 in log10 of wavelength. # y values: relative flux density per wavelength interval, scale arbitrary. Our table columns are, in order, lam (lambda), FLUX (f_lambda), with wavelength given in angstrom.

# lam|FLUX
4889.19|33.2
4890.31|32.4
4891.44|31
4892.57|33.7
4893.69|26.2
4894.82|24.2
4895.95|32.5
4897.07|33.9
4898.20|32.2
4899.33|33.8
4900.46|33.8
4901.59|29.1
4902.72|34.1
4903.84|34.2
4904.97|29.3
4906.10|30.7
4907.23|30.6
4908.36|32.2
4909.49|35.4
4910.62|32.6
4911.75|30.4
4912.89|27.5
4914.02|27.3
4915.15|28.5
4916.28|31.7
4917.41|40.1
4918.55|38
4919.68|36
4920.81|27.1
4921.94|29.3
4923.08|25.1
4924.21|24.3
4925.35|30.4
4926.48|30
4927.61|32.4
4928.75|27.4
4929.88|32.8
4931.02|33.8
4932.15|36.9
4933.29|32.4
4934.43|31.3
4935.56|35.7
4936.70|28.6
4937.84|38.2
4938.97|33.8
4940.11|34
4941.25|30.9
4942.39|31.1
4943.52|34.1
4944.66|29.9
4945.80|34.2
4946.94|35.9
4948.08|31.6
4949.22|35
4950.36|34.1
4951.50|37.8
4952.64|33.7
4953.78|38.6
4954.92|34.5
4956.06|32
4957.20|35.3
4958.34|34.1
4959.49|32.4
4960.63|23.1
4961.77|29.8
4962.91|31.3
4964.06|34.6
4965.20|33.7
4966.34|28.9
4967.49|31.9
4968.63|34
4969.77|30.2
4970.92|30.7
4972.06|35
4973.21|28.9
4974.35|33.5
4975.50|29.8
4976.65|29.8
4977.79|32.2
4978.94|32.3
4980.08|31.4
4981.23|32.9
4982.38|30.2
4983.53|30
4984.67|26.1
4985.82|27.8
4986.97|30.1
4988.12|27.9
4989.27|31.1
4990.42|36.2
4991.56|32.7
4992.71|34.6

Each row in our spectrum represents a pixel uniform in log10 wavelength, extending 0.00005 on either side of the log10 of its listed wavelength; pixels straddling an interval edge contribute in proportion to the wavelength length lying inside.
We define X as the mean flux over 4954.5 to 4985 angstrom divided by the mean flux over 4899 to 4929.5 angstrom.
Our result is 1.0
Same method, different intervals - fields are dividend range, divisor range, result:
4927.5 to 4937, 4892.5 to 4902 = 1.05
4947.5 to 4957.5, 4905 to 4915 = 1.13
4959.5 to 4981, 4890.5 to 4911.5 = 0.99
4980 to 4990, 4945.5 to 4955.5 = 0.85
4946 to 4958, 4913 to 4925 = 1.14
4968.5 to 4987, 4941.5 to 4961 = 0.92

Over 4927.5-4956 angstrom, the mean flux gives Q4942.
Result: 33.5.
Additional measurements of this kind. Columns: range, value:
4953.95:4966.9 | 32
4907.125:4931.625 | 31.1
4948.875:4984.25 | 32.3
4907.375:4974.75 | 32.3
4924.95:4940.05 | 32.7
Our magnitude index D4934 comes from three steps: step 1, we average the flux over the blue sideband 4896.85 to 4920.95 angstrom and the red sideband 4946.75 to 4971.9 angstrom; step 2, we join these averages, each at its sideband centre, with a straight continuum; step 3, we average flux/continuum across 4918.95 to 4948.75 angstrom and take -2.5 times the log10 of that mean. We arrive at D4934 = 0.024 mag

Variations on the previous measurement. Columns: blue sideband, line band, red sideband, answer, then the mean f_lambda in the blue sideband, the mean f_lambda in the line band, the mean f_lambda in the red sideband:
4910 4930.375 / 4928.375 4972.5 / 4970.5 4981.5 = -0.06 mag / 30.6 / 32.9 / 31.6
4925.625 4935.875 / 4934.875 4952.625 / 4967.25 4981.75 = -0.05 mag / 32.4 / 33.7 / 31.7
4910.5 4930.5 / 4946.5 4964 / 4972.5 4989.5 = -0.10 mag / 30.6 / 33.3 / 30.3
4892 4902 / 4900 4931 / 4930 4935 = 0.04 mag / 31.1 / 31.2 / 33.5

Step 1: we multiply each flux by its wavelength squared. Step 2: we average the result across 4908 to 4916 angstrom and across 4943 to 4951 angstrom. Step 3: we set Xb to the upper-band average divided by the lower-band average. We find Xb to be 1.11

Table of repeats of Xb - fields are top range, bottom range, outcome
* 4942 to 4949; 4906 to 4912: 1.04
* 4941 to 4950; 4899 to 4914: 1.06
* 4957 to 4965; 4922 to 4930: 1.11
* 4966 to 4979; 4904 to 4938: 1.02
